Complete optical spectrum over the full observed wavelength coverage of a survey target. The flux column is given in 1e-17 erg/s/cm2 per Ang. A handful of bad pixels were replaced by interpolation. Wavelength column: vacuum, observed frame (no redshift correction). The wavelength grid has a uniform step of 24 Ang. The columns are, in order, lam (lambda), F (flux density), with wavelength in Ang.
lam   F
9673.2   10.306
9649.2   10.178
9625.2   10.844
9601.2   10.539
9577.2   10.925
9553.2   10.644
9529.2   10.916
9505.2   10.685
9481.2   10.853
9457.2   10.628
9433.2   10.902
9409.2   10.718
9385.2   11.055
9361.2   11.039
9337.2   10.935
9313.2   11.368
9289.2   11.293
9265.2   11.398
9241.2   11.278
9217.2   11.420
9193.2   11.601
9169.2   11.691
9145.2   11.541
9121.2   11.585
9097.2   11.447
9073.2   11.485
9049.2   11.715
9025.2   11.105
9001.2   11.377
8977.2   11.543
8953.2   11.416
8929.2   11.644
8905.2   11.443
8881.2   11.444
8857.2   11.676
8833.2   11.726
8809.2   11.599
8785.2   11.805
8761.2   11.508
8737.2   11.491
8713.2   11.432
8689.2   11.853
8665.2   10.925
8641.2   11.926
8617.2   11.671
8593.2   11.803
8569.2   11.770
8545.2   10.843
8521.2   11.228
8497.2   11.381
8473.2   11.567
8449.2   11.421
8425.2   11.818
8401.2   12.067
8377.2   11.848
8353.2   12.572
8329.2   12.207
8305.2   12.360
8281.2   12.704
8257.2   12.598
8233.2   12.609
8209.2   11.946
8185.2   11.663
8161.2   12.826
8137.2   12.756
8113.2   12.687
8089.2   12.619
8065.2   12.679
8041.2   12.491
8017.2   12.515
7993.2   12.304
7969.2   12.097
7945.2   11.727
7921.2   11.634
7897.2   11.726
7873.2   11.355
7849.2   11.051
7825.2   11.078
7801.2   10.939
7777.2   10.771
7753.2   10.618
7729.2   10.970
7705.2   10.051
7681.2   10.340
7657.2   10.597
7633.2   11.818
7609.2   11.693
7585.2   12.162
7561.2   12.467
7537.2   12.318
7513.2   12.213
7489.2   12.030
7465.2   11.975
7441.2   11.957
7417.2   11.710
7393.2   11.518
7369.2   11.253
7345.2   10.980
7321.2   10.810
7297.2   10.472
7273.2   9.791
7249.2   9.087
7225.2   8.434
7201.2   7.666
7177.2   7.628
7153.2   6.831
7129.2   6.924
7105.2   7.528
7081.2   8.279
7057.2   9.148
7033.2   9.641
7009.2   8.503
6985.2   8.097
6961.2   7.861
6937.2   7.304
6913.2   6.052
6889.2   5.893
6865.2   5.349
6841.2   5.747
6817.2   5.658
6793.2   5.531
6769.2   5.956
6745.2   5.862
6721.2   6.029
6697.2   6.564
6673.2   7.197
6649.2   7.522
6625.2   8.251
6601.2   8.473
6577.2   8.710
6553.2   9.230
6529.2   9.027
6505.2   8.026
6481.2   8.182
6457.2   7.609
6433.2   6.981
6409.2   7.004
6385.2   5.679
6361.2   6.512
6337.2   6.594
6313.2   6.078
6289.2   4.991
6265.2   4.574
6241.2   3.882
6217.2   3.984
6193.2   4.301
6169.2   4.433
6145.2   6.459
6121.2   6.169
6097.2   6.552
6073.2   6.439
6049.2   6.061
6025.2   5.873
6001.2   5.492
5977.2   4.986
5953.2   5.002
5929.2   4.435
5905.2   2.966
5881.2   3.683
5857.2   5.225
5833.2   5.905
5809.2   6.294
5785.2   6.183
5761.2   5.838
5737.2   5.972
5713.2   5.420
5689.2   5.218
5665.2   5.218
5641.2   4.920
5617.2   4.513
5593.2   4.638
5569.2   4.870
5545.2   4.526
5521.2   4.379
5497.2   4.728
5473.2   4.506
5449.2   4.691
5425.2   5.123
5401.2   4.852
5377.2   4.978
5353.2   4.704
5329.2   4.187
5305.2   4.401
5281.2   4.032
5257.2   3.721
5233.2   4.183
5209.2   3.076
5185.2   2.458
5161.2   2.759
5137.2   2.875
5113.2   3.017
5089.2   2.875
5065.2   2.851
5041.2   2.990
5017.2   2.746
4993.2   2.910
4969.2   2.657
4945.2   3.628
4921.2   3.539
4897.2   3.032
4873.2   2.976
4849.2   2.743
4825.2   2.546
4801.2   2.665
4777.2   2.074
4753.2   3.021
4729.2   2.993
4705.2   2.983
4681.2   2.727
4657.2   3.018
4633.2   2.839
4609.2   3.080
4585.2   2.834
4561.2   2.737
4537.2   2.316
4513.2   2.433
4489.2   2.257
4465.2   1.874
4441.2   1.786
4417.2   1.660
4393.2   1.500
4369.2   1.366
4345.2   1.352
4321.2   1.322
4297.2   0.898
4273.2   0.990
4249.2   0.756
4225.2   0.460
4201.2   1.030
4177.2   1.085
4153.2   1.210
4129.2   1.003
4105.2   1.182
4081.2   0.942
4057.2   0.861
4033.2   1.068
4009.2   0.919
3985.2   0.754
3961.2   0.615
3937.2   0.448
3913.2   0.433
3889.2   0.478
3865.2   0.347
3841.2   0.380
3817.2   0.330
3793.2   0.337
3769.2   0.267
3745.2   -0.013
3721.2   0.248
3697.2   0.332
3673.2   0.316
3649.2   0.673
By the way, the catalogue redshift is 0.000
